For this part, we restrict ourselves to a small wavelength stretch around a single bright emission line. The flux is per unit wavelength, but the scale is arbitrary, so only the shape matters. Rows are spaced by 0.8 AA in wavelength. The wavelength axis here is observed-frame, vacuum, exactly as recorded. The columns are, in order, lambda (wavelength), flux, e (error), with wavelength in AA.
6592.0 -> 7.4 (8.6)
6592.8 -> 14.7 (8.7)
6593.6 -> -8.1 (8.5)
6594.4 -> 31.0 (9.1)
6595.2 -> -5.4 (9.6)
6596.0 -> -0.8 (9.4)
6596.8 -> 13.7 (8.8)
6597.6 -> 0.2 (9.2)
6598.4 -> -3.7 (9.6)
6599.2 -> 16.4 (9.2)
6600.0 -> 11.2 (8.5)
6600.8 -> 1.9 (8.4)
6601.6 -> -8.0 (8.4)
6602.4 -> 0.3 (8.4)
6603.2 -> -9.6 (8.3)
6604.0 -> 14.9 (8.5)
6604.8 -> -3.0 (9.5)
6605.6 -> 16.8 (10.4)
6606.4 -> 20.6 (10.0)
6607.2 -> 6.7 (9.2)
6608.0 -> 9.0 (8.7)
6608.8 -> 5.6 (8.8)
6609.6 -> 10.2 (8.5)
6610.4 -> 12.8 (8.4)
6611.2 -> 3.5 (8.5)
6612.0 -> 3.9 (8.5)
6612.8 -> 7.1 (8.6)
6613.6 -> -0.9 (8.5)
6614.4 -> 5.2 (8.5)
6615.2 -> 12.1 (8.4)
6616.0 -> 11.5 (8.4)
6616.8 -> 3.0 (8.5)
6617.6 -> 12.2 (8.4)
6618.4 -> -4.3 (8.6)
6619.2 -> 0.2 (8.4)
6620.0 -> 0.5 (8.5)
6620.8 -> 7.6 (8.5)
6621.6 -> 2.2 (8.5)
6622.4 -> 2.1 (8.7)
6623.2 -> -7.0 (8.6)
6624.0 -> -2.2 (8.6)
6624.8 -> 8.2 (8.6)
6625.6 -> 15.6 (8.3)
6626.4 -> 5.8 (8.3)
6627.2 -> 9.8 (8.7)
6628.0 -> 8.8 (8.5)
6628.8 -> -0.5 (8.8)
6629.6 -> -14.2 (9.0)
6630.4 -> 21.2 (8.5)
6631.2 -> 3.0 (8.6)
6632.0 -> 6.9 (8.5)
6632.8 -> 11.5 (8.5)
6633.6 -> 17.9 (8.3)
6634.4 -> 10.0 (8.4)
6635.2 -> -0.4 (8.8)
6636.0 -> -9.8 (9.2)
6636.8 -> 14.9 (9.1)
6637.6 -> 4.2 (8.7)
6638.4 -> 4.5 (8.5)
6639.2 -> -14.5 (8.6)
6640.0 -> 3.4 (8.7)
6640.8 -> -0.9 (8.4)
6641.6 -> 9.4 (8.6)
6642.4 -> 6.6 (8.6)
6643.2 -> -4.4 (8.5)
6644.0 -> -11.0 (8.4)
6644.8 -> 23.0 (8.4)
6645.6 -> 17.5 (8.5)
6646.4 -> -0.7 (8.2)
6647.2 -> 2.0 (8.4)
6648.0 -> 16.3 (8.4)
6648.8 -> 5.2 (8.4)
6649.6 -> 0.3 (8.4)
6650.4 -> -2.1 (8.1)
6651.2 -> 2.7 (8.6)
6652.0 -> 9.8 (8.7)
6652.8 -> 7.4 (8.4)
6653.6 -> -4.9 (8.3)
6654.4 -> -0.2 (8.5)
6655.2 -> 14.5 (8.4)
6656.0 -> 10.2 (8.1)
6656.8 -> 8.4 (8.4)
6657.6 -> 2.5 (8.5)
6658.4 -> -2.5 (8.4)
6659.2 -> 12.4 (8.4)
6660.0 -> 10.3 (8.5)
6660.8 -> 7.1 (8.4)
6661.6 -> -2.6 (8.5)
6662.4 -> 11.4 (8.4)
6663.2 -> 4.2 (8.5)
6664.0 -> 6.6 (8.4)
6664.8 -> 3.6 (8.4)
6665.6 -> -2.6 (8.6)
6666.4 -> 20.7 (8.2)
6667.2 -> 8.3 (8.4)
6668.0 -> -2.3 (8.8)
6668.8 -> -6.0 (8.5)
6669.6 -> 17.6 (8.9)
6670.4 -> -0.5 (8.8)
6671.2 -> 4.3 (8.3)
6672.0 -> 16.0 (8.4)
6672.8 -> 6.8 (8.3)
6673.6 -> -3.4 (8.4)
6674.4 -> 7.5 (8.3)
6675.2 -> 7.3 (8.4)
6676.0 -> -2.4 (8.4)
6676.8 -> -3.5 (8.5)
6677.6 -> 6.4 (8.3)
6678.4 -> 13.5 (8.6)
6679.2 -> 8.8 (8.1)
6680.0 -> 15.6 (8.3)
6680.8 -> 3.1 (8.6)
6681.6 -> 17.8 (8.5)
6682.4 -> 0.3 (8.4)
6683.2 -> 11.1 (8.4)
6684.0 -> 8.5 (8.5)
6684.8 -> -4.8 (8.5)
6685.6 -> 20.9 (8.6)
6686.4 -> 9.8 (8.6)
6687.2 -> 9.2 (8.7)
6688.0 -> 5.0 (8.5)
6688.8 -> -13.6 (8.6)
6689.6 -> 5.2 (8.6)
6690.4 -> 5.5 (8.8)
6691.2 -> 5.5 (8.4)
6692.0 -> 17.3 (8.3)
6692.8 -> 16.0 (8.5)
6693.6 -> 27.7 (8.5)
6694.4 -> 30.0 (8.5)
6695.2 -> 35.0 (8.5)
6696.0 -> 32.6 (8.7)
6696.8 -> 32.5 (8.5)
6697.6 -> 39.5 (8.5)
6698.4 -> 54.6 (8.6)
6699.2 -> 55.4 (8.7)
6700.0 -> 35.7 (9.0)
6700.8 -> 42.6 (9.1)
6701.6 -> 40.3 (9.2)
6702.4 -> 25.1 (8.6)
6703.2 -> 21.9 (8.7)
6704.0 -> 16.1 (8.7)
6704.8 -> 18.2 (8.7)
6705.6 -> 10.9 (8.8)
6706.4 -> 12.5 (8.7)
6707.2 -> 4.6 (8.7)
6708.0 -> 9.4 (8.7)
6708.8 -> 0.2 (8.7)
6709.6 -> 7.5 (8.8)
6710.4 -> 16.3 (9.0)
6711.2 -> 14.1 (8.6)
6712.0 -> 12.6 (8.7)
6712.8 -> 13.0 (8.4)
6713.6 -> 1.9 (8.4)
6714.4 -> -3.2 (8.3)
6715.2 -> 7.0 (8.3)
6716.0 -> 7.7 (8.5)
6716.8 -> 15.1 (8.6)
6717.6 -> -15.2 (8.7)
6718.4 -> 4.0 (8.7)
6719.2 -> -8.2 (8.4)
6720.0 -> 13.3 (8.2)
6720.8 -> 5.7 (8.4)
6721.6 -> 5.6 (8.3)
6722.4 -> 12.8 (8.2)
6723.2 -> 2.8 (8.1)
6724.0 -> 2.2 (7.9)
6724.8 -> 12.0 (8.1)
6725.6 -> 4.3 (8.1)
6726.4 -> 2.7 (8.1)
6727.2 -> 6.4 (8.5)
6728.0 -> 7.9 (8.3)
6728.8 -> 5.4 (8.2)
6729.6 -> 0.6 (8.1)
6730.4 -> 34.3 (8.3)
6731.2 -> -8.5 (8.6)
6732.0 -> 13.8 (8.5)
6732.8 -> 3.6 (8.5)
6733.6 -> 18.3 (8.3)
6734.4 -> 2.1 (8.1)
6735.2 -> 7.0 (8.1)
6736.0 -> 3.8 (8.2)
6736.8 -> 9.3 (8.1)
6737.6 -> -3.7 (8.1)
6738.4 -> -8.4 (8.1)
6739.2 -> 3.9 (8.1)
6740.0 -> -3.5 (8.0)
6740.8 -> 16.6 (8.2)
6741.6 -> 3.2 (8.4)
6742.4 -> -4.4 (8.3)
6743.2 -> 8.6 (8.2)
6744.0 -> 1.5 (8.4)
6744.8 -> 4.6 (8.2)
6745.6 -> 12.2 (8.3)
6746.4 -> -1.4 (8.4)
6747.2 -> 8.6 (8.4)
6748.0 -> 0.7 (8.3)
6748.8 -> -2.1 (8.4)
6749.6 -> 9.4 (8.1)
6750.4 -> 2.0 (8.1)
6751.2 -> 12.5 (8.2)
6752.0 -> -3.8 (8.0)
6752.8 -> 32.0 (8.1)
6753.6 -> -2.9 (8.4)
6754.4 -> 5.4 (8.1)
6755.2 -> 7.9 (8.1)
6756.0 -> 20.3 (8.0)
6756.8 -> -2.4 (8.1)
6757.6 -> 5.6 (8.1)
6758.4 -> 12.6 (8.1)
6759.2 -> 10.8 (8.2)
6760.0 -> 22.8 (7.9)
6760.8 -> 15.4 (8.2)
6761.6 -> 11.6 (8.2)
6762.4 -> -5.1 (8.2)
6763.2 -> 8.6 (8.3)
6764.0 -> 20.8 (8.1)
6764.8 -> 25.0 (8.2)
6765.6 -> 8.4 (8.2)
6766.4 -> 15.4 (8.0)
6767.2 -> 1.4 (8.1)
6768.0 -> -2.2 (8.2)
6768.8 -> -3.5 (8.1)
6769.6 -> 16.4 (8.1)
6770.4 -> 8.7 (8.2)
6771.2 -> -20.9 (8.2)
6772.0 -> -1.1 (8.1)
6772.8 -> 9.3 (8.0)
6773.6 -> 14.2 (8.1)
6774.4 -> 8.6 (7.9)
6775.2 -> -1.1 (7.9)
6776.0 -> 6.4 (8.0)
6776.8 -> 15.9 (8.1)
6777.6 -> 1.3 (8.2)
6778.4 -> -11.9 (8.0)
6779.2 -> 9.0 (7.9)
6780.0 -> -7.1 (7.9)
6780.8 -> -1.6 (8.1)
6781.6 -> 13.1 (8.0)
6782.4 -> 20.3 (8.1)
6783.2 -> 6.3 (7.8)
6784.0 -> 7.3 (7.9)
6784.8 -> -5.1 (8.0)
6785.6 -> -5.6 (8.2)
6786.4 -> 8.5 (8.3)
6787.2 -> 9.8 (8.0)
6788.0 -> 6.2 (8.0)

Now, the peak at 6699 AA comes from [O II]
